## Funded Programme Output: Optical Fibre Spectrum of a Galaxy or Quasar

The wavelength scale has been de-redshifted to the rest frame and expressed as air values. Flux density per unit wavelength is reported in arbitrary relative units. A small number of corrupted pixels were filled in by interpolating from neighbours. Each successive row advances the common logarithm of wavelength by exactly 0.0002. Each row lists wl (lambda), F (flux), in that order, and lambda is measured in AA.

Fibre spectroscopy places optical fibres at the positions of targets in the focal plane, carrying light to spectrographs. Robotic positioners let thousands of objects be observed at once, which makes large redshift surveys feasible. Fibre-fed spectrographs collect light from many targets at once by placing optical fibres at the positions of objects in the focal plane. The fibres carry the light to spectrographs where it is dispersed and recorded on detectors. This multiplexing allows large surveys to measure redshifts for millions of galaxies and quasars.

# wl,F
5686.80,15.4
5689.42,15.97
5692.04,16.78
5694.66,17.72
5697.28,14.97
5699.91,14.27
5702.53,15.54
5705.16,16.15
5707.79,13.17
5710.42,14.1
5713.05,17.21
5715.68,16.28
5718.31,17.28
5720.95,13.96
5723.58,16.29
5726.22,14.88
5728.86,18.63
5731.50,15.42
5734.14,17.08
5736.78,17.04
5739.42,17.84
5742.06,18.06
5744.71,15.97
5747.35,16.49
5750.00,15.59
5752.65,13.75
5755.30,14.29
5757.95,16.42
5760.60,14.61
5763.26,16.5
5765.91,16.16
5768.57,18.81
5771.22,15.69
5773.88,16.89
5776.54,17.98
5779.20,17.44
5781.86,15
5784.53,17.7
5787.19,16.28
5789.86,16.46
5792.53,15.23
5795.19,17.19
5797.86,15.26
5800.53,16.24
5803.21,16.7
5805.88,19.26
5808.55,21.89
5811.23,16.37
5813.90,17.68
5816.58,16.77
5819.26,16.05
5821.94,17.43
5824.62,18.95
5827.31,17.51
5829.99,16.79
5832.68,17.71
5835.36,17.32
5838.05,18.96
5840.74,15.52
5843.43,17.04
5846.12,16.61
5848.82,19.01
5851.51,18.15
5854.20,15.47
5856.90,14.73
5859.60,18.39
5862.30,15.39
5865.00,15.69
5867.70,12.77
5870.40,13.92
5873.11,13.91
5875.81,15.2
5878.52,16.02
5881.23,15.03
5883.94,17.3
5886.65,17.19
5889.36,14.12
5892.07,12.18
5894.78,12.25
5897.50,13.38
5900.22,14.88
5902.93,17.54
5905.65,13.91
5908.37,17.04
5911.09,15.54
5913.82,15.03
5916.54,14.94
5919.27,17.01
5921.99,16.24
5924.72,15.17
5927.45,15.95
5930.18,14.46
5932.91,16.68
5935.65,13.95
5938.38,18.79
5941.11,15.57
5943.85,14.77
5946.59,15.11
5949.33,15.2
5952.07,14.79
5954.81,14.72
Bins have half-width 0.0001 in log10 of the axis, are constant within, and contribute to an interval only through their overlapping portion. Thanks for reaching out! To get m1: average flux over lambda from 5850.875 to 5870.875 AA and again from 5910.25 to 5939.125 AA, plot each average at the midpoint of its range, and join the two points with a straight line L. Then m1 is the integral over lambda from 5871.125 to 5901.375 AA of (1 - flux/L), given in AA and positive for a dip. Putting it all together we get 1.9 AA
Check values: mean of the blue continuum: 15.5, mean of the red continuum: 15.7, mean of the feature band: 14.7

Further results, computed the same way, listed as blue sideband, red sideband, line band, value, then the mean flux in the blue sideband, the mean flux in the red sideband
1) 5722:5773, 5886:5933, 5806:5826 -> -2.7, 16.3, 15.1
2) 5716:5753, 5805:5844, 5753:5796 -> 1.5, 16.4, 17.7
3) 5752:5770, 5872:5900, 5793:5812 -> -2.5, 15.9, 14.7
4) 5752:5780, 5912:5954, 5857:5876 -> 1.0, 16.3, 15.6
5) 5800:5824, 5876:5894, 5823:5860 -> -1.3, 17.7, 15.2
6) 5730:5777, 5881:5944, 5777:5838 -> -4.5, 16.3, 15.4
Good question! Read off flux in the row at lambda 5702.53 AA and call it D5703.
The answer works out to 15.54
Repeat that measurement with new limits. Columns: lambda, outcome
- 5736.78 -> 17.04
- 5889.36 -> 14.12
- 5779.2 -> 17.44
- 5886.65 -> 17.19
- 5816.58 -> 16.77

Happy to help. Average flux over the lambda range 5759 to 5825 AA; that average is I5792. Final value 17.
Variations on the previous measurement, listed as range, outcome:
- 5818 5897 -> 16.1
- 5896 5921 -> 15.5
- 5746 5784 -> 16.2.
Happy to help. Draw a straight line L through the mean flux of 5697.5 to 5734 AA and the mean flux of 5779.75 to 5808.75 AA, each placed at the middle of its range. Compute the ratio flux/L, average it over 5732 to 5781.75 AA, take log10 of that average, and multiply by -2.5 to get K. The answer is -0.010 mag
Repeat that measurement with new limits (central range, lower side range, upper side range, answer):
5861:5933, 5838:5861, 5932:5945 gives 0.09 mag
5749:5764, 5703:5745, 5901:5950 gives 0.07 mag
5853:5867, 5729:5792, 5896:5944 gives 0.01 mag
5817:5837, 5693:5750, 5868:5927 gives -0.12 mag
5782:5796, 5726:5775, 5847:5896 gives -0.02 mag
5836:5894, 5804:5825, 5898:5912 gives 0.06 mag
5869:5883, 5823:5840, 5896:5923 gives 0.11 mag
